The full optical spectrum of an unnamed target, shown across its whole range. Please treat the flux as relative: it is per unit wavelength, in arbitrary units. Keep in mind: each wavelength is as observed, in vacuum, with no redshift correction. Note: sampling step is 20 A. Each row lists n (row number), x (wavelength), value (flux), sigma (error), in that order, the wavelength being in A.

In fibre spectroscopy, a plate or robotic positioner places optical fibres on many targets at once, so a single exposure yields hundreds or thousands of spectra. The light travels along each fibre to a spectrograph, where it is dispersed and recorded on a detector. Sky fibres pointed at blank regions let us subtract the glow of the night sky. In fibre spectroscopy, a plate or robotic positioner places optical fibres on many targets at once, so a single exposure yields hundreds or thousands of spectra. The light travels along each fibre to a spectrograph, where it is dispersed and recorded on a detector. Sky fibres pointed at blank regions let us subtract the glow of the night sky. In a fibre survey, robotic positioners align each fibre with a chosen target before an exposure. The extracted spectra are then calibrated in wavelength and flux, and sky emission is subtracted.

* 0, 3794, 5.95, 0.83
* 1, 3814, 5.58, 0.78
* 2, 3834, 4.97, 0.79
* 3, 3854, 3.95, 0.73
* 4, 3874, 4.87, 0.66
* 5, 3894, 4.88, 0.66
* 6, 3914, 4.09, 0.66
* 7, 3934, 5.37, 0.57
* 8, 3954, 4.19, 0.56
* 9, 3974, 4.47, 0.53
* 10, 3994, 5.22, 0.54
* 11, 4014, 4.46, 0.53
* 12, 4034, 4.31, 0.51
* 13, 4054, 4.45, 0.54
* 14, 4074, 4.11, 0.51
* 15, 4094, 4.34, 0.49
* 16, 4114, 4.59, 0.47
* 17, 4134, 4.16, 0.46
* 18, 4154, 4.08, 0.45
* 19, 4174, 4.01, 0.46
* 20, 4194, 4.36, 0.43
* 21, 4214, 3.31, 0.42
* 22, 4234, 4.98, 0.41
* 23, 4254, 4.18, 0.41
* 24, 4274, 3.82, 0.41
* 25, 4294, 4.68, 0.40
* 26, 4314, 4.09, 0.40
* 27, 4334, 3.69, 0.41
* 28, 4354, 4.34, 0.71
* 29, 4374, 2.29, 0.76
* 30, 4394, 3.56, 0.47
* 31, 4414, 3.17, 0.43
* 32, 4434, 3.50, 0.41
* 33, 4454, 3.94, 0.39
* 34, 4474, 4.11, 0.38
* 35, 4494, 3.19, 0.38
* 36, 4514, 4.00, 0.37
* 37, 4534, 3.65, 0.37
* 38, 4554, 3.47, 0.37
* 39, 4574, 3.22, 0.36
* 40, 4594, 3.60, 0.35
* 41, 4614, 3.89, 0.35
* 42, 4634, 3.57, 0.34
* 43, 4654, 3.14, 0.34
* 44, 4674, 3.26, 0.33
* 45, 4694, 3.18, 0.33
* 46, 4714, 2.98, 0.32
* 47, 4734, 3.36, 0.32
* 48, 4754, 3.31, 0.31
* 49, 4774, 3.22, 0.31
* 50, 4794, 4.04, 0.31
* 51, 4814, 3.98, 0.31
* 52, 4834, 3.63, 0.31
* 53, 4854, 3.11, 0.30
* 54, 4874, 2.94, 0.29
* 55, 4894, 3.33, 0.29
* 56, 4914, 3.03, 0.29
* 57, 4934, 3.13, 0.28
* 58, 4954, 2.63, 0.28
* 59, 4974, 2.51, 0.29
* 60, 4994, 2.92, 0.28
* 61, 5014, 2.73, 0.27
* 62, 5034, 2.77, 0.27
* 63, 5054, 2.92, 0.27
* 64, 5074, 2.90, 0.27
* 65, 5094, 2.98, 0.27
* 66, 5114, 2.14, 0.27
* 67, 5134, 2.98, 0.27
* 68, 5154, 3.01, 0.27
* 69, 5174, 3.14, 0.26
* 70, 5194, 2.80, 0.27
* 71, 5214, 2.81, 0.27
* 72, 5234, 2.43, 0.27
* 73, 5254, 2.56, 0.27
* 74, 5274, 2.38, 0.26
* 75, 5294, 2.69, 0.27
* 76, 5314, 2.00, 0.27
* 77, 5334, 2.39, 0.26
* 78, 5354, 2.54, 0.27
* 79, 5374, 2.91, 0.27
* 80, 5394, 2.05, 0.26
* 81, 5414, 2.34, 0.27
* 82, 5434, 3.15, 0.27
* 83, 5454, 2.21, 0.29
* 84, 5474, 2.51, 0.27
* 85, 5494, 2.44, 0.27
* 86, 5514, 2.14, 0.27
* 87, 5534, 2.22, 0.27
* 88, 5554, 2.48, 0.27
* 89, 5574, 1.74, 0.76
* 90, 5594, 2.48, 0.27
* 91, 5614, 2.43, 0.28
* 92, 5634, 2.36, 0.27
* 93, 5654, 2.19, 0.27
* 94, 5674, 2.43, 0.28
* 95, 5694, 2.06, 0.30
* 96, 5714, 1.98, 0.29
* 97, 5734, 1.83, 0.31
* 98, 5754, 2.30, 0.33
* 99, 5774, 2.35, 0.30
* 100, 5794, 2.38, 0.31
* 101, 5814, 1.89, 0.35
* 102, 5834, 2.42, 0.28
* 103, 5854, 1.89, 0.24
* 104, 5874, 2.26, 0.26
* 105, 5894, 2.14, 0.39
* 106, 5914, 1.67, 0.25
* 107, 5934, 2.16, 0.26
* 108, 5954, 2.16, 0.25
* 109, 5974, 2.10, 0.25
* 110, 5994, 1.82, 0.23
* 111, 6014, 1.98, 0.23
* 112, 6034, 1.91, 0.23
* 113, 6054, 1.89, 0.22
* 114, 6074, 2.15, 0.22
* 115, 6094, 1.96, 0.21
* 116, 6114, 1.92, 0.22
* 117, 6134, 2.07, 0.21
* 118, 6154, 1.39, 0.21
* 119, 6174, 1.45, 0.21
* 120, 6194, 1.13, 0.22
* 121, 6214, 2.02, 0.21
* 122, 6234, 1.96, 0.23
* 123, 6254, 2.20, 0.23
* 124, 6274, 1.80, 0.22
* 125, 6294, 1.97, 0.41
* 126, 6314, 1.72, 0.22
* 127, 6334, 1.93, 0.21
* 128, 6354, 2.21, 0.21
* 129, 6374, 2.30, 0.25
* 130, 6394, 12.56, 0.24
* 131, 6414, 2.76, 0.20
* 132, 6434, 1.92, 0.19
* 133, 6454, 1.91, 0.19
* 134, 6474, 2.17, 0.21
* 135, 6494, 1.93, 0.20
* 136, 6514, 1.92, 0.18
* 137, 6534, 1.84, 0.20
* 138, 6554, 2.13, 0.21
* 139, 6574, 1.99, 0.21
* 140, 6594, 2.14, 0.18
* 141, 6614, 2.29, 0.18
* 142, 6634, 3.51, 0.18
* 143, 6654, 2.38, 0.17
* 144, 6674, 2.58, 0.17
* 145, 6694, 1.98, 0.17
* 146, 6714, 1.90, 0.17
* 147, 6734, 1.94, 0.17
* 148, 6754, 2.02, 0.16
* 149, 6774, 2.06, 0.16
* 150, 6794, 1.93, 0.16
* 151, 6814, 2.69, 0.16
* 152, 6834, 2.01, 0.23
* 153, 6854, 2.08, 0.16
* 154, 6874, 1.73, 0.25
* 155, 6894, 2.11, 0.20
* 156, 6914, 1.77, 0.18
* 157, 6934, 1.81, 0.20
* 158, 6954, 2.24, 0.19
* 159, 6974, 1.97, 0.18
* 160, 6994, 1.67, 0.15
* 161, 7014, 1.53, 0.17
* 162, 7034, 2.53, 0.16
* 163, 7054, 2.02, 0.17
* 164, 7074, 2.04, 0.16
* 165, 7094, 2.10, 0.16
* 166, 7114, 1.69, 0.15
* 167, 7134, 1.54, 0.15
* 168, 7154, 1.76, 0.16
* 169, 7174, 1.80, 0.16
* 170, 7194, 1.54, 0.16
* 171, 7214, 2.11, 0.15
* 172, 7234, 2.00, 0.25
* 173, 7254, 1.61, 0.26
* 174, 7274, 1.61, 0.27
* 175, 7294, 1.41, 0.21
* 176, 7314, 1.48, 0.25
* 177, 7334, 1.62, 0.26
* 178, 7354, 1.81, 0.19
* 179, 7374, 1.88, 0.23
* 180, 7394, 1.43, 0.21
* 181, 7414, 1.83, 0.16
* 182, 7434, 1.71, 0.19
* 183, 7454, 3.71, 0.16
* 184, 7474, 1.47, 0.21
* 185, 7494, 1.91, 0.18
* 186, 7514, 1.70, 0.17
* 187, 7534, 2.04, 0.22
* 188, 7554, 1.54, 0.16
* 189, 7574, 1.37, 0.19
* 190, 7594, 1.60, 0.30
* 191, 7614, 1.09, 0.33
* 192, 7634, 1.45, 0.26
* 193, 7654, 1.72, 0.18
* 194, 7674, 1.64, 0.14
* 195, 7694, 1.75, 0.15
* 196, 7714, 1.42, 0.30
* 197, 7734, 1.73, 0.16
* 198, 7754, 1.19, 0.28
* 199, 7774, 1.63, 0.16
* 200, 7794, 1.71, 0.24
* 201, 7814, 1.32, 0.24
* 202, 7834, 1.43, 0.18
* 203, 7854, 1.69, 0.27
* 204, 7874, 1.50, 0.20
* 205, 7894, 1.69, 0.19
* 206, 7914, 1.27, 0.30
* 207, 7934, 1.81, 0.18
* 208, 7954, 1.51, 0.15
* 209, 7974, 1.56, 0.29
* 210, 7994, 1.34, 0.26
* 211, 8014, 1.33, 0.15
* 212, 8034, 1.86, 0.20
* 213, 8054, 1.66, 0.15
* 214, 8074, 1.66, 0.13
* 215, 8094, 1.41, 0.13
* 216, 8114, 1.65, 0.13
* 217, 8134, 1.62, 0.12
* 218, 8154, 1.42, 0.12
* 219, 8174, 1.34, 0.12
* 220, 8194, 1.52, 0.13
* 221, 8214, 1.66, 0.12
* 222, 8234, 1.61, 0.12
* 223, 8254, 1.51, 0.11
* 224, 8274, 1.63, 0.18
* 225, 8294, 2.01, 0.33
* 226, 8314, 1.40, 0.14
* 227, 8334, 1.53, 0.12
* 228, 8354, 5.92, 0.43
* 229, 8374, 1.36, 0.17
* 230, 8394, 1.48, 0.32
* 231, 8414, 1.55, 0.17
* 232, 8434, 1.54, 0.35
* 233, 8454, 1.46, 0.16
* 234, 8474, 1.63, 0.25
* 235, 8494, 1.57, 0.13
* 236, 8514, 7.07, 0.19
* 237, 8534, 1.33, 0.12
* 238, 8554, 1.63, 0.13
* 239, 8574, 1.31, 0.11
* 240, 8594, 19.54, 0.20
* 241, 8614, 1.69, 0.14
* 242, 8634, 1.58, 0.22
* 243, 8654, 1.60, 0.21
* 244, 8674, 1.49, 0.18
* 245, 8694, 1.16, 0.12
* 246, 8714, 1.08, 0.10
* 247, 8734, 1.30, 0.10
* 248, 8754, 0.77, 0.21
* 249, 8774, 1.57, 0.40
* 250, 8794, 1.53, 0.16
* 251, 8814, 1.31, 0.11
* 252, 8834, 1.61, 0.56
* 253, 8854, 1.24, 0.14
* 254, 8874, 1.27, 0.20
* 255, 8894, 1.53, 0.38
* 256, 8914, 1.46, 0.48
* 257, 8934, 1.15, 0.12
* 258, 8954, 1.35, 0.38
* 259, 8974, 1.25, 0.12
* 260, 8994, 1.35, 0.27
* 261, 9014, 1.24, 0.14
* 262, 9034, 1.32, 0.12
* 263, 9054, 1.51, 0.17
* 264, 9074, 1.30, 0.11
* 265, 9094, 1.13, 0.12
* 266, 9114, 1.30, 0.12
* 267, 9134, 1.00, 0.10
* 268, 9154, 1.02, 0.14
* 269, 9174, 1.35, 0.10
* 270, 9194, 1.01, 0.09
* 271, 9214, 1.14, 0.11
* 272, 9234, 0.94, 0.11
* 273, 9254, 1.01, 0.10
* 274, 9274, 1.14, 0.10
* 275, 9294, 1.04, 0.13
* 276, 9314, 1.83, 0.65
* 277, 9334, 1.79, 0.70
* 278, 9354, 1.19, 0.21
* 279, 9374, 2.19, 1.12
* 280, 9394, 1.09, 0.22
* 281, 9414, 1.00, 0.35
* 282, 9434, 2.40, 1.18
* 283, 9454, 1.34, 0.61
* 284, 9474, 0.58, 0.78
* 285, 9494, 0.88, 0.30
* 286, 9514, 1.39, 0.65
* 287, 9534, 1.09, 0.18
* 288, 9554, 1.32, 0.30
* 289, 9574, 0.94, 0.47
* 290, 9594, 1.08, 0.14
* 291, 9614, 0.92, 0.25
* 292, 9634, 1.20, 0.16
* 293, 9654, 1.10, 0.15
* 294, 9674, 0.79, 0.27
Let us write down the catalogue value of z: 0.717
